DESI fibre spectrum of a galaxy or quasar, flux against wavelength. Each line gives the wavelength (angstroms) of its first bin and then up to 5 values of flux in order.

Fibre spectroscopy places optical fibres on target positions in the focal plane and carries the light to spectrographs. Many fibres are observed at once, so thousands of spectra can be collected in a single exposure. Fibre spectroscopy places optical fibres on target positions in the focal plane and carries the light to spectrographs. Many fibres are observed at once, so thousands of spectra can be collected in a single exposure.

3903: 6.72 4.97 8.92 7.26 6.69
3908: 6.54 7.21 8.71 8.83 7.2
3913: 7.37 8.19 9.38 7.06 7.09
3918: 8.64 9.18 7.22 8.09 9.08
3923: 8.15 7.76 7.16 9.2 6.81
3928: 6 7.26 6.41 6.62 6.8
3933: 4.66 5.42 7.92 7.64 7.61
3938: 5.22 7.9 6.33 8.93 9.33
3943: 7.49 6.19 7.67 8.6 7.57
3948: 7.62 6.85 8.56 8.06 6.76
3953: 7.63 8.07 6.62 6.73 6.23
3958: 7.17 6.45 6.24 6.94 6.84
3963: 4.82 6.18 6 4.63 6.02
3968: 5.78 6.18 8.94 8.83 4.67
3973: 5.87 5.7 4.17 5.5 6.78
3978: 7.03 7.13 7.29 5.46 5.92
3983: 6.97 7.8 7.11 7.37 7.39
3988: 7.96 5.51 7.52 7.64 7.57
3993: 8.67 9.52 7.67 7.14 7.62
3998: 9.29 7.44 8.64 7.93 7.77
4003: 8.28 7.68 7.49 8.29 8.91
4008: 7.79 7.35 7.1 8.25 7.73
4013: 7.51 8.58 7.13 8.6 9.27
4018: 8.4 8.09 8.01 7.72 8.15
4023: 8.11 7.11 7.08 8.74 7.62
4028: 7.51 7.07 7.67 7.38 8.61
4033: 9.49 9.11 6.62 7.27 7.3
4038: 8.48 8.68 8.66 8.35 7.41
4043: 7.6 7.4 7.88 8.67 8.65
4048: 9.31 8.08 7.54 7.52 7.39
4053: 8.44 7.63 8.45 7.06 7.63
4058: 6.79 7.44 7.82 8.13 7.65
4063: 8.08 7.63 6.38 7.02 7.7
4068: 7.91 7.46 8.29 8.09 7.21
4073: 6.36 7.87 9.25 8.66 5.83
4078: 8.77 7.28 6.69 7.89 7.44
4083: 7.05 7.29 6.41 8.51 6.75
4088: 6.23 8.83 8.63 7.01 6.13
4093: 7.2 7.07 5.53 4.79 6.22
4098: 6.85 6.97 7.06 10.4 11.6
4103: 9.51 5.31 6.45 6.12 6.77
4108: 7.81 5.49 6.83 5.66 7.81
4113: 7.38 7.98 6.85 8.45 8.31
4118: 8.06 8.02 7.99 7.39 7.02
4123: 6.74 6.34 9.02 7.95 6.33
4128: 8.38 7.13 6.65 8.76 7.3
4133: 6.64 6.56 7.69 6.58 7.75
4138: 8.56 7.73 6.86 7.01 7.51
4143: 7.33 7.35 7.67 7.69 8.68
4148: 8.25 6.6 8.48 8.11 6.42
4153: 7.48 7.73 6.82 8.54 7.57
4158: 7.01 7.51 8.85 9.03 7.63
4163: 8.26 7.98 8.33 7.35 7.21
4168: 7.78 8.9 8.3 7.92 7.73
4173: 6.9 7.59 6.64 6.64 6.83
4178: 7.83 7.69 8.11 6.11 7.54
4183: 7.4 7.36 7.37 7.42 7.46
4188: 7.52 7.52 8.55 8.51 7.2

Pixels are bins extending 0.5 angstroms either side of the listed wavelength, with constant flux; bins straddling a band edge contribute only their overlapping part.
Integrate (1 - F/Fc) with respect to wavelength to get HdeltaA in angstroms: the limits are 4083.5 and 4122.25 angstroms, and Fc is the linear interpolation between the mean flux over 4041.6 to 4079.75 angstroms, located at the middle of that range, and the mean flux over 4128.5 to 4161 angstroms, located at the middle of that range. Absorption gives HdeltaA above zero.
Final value 1.7 angstroms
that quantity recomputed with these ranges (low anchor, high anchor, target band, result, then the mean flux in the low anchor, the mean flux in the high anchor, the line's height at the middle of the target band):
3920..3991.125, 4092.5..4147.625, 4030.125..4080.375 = -4.3 angstroms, 6.94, 7.37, 7.2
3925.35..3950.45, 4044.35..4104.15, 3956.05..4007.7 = 2.3 angstroms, 7.22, 7.6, 7.34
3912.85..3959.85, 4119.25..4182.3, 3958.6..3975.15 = 2.8 angstroms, 7.41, 7.56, 7.43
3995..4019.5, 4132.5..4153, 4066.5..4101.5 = 1.6 angstroms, 8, 7.47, 7.7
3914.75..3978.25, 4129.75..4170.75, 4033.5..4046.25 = -1.1 angstroms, 7.03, 7.68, 7.32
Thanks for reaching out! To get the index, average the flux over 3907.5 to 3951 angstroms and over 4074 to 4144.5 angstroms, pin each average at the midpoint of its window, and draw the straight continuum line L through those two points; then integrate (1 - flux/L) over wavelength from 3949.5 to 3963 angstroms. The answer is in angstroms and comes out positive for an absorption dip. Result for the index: 0.9 angstroms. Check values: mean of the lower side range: 7.53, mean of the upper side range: 7.37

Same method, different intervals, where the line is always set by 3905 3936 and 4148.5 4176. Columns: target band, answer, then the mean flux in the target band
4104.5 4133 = 1.3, 7.31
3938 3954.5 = -0.3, 7.65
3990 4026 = -2.0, 7.99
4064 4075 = 0.2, 7.52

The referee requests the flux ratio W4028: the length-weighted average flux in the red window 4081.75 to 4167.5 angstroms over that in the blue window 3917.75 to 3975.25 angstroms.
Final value 1.06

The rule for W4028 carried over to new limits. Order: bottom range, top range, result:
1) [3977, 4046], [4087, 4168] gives 0.96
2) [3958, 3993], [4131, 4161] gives 1.15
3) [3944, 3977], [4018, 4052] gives 1.19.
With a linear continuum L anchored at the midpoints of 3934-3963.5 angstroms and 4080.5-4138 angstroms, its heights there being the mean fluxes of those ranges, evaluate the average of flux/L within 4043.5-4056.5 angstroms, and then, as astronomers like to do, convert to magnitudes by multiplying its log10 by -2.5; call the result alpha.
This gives -0.102 mag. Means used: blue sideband 7.21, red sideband 7.32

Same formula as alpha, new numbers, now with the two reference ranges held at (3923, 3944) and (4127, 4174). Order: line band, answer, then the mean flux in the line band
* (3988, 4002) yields -0.08 mag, 7.86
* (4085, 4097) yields 0.09 mag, 6.92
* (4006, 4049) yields -0.09 mag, 8.01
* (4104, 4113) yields 0.15 mag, 6.59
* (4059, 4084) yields -0.02 mag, 7.59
